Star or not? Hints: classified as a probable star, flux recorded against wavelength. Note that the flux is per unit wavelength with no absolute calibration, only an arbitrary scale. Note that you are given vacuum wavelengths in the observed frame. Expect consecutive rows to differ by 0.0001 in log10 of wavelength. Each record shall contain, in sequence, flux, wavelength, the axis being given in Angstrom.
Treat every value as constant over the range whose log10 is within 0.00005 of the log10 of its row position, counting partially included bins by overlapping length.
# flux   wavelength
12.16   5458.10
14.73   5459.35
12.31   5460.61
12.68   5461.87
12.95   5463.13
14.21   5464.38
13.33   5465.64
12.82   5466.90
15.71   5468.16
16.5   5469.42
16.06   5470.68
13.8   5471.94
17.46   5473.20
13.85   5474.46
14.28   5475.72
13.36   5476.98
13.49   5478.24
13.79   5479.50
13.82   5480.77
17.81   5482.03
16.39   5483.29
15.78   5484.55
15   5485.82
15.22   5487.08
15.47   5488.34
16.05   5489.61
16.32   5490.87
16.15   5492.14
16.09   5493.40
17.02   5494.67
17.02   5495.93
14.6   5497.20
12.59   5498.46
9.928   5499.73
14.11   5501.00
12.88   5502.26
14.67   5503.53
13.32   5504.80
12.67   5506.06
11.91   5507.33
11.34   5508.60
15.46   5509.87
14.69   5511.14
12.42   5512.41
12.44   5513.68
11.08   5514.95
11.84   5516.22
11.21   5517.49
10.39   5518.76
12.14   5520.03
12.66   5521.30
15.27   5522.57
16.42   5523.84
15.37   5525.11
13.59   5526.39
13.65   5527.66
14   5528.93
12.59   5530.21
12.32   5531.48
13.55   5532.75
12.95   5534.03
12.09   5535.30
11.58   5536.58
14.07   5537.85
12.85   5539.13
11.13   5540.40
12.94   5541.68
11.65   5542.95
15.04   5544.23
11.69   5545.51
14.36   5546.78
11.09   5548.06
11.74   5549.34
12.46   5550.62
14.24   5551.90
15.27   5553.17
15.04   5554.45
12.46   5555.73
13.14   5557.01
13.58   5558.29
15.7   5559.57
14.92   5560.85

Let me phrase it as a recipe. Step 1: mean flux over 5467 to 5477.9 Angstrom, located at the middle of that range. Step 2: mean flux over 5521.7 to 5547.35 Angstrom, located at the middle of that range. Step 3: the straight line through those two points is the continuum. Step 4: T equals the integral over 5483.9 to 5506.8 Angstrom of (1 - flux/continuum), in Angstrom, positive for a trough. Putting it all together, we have -0.5 Angstrom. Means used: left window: 15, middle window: 14.7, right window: 13.3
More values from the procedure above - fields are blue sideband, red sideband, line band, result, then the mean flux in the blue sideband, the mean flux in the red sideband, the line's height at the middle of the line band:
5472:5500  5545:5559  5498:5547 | 3.9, 15.1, 13.2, 14.1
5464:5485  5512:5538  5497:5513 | 0.7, 14.8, 12.9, 13.7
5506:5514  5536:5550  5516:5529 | -0.5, 13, 12.6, 12.8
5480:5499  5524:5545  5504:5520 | 2.2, 15.7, 13.1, 14.4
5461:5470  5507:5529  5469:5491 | -2.4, 14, 13.1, 13.7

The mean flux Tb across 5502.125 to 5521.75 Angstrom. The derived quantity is 12.6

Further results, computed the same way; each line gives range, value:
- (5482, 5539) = 13.8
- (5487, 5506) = 14.7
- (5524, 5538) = 13.3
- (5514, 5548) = 12.9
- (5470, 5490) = 15.1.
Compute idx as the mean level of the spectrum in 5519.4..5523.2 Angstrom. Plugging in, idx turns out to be 13.4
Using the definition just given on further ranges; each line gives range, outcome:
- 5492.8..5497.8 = 16.2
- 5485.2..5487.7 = 15.1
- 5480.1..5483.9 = 16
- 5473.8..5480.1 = 13.8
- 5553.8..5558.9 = 13.5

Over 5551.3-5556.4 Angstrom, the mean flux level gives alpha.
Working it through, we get 14.3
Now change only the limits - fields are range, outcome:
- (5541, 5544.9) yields 13.2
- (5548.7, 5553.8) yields 13.4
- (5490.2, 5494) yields 16.2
